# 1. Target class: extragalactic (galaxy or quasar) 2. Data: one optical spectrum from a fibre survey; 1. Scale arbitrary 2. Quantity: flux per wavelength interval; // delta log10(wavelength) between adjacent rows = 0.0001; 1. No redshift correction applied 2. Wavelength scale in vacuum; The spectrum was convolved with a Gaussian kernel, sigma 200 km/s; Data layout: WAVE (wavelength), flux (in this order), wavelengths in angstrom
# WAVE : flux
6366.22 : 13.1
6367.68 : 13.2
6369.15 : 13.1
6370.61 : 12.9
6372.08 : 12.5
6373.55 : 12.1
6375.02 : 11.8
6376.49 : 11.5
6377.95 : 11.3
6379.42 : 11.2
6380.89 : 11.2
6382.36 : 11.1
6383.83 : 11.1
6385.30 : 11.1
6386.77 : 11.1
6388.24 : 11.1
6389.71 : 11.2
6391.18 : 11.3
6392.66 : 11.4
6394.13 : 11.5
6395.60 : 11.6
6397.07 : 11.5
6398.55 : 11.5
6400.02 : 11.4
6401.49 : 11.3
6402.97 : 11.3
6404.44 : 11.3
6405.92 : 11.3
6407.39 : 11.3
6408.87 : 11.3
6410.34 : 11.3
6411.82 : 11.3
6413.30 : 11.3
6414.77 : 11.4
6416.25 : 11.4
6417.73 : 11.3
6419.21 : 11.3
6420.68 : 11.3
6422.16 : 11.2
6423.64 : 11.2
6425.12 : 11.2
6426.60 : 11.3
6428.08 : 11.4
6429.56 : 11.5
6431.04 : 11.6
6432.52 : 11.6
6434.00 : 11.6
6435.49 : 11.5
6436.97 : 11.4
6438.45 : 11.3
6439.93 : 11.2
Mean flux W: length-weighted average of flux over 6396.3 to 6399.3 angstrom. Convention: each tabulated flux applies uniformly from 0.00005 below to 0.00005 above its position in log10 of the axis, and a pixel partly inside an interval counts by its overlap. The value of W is 11.5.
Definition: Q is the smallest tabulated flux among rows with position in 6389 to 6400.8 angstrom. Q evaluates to 11.2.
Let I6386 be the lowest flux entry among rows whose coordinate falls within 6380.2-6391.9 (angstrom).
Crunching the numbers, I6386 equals 11.1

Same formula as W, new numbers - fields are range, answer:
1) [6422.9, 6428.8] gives 11.3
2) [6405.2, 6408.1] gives 11.3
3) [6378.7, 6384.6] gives 11.1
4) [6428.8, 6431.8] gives 11.6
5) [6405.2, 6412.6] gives 11.3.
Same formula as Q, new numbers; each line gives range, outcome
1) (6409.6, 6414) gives 11.3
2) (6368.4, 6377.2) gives 11.5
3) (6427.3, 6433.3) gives 11.4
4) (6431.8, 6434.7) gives 11.6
